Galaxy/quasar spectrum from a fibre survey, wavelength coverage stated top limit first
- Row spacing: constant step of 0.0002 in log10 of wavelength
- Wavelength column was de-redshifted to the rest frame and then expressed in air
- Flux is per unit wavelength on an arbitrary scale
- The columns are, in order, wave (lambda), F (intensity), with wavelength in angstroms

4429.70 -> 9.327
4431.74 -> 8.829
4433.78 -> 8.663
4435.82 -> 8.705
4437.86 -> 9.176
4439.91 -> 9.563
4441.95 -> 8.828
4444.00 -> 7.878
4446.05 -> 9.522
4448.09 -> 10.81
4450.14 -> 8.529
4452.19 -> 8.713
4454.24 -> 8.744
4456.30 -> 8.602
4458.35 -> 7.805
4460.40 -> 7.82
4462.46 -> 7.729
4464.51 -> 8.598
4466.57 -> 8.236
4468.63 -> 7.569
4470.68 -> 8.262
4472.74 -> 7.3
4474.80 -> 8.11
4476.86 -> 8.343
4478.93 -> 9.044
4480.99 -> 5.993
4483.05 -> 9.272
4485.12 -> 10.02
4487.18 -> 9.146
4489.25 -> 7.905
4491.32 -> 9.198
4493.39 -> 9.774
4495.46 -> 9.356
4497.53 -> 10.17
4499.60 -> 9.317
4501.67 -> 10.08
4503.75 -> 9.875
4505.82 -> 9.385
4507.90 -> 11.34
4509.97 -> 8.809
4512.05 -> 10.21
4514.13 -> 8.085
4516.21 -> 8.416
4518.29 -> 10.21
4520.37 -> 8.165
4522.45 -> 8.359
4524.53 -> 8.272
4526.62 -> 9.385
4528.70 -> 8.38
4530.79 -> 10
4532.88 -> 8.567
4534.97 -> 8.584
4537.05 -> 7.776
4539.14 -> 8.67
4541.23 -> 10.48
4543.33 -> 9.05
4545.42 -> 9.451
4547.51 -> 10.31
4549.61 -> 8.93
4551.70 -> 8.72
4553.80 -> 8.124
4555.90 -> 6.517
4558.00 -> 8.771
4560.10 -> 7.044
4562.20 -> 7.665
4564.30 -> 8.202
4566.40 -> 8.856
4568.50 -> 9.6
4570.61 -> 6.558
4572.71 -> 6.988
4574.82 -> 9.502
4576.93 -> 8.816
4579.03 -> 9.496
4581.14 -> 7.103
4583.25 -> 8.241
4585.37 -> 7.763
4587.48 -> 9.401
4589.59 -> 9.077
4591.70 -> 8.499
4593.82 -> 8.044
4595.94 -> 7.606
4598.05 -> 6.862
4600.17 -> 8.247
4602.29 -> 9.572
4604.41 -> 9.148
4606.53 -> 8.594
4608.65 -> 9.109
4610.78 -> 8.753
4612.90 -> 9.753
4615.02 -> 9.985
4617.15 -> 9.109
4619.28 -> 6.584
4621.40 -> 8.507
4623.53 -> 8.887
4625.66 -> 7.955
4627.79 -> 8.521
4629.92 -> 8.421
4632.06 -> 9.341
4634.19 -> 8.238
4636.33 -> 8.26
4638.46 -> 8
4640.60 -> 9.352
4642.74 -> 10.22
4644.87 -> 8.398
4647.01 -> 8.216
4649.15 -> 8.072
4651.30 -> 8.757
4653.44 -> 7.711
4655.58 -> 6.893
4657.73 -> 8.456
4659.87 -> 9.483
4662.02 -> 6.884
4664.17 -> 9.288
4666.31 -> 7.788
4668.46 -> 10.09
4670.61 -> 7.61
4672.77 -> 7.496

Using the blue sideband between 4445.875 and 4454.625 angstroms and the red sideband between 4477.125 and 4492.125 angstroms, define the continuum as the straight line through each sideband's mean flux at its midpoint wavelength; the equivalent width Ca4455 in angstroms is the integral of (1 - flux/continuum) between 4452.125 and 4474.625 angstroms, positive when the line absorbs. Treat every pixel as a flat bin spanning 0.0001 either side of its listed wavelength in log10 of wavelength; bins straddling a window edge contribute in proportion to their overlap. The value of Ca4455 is 2.3 angstroms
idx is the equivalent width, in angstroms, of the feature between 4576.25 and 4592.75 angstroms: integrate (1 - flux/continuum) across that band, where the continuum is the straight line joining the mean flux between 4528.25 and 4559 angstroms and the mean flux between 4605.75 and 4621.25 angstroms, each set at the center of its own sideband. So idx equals 0.53 angstroms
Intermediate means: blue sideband 8.83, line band 8.55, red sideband 8.83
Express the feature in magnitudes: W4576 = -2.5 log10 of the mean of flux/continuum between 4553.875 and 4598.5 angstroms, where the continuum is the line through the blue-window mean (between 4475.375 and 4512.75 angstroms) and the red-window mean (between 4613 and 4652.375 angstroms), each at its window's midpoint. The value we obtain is 0.10 mag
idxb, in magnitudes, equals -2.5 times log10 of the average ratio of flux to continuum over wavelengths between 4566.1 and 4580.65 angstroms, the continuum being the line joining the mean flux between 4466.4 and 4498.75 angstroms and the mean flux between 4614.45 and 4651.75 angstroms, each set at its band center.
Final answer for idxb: 0.015 mag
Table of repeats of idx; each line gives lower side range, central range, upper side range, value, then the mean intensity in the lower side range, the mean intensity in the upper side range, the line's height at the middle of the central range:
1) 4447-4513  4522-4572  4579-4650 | 0.77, 8.88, 8.56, 8.72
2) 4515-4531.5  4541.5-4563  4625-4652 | 0.64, 8.87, 8.6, 8.8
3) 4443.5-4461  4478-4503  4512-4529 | -0.99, 8.76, 8.77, 8.77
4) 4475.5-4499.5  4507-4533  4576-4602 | -1.09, 8.93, 8.3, 8.73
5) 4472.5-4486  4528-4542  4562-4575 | -1.17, 8.33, 8.14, 8.22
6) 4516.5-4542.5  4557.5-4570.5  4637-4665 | 0.82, 8.89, 8.43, 8.76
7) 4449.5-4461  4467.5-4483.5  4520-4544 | 1.05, 8.38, 8.82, 8.5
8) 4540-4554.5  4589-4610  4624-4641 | 0.81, 9.31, 8.49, 8.81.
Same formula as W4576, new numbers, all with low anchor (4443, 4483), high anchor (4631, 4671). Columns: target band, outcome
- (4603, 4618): -0.09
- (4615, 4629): 0.01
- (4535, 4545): -0.07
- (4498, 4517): -0.14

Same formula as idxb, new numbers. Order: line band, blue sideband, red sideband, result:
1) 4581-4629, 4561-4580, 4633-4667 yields -0.02 mag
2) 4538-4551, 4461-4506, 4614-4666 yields -0.10 mag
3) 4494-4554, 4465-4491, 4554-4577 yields -0.13 mag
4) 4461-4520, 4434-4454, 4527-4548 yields 0.02 mag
